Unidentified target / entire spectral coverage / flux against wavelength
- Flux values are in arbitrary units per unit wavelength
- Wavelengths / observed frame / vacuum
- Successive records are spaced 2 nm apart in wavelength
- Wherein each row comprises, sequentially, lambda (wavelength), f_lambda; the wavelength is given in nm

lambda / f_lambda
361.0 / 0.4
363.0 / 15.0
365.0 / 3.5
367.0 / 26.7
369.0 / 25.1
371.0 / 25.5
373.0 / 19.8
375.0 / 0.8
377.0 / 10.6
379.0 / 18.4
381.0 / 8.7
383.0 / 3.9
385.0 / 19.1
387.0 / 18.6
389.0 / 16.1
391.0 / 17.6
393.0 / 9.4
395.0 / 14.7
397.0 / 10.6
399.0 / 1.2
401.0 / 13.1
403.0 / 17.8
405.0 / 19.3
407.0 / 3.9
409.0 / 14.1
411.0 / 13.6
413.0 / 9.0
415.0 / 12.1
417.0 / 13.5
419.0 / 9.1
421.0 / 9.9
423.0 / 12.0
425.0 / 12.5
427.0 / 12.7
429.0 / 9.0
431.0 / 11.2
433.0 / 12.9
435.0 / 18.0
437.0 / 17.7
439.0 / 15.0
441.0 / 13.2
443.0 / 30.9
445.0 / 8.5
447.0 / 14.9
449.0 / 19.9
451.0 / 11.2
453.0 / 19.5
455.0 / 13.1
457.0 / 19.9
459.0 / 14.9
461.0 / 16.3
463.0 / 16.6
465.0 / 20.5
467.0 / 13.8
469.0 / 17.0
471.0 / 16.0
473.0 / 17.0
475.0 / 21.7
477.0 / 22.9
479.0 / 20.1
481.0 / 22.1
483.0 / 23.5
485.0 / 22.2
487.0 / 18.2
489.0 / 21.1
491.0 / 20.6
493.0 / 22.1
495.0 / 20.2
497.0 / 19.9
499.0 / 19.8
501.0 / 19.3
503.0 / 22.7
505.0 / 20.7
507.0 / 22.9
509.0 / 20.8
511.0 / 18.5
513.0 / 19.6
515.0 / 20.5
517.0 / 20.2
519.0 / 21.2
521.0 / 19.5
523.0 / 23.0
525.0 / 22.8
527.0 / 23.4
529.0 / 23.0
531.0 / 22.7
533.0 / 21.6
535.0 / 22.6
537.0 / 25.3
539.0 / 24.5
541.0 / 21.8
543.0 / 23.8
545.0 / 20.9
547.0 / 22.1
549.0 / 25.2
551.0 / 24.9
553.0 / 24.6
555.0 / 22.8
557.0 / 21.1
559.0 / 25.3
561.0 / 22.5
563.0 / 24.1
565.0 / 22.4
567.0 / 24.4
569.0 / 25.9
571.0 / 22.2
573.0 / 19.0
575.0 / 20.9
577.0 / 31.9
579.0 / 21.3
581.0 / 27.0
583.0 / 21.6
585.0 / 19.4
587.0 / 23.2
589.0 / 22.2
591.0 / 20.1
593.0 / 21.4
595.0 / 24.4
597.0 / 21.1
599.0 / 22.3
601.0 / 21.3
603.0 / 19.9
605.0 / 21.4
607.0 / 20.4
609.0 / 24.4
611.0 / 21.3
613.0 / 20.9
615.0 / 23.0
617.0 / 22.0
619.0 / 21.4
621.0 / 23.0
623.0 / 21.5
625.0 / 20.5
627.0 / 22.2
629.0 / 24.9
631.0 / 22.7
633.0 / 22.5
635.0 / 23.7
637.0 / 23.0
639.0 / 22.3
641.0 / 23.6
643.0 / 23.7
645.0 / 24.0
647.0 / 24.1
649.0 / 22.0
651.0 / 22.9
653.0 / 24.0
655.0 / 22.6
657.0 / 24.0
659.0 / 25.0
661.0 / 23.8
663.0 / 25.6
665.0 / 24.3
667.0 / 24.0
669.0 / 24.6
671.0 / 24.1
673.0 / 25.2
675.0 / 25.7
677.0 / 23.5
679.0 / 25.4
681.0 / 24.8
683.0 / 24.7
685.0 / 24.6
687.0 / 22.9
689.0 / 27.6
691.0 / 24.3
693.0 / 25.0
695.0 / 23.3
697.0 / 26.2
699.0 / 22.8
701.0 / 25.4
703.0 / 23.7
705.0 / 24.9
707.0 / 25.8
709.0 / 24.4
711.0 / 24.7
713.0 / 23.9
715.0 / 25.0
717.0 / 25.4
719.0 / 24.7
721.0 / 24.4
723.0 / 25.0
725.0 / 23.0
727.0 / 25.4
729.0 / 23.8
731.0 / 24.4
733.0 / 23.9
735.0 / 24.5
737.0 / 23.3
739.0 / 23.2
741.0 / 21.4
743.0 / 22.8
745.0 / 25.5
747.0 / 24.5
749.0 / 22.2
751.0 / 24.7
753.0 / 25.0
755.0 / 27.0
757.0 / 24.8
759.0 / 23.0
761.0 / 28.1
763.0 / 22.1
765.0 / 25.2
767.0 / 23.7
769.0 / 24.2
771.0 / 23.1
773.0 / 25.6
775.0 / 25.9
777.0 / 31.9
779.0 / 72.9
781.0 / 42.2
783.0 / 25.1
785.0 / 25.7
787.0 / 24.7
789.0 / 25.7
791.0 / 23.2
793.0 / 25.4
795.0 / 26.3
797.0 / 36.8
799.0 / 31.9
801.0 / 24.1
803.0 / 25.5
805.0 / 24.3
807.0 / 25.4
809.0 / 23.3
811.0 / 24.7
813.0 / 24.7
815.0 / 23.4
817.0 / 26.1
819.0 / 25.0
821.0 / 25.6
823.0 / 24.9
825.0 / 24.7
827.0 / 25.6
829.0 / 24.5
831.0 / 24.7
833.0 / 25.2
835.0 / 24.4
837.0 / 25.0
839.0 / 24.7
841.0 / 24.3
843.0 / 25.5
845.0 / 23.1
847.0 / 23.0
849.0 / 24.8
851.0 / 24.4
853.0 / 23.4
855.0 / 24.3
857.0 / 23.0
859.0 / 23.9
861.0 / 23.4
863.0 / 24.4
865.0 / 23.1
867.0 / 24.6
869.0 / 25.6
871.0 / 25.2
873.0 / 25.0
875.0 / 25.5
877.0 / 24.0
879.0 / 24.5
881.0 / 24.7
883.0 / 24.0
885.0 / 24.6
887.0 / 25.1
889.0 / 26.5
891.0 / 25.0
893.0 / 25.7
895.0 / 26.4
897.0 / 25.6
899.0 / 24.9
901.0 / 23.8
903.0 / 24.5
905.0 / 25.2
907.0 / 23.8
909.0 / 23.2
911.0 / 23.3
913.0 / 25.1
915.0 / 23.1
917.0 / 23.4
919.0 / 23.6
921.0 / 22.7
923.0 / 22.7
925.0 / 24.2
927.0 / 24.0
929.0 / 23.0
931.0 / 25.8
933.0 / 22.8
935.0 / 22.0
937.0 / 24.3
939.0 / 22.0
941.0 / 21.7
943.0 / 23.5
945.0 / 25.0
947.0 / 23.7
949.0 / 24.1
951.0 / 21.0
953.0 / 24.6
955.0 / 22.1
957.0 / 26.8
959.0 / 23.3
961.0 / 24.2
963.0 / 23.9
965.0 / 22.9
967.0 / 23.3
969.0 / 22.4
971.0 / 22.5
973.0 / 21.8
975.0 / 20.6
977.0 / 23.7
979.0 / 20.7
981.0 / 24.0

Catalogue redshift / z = 0.19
